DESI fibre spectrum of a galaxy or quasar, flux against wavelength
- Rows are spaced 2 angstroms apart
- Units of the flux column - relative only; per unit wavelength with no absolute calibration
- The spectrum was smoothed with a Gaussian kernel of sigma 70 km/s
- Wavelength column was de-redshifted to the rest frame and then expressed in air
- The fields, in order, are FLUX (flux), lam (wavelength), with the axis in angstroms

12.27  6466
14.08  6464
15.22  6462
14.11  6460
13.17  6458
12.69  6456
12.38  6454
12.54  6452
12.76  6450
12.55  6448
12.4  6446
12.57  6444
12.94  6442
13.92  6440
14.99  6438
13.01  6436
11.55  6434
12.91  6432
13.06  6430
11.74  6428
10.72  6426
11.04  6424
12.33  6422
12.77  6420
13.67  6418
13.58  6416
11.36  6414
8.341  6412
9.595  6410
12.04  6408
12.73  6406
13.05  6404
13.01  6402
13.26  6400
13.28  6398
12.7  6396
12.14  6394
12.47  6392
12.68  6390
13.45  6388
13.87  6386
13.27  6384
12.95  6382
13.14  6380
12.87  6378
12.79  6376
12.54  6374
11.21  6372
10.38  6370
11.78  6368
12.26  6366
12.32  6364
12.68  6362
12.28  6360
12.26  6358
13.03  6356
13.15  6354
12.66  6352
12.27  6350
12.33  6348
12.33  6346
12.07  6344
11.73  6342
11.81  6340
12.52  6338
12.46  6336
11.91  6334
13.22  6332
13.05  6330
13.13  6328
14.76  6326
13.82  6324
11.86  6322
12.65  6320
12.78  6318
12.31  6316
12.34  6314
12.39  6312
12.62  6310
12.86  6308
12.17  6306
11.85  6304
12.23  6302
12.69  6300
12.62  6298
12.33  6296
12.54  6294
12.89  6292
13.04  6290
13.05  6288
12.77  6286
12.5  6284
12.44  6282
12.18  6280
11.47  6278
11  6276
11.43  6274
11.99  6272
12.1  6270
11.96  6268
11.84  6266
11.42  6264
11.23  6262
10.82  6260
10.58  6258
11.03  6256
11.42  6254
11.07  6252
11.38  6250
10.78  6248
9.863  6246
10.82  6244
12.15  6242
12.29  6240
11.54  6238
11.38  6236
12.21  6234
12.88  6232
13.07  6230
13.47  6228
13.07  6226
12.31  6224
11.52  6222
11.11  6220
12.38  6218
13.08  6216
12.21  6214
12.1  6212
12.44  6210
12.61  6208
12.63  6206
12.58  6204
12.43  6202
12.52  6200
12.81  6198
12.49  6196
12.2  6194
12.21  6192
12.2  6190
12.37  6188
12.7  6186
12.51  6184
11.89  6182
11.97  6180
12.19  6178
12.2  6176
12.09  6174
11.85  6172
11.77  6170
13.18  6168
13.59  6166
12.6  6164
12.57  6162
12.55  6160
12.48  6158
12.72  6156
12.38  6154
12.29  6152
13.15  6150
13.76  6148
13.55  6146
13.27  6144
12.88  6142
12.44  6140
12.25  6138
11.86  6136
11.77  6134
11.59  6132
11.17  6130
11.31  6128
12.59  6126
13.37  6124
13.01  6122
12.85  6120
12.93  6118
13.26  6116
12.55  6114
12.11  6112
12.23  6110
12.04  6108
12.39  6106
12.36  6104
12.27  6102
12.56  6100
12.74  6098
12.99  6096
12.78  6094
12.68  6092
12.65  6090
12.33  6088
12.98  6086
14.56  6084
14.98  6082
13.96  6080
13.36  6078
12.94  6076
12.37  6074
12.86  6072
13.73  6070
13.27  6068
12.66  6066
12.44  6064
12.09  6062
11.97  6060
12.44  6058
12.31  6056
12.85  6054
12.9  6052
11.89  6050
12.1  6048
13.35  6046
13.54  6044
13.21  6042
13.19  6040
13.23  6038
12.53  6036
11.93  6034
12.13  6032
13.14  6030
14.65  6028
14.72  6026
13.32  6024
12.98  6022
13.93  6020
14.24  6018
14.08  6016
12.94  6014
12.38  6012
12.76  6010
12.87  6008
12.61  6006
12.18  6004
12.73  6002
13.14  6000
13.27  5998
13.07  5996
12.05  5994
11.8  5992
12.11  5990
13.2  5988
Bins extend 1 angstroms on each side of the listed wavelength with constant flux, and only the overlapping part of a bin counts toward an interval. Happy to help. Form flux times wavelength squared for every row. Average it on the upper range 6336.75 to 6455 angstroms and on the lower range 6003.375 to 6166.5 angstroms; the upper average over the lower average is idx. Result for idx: 1.1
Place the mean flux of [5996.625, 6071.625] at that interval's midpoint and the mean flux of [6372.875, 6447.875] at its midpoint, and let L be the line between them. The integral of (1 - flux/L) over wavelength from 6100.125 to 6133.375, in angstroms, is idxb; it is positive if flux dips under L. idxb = 1.3 angstroms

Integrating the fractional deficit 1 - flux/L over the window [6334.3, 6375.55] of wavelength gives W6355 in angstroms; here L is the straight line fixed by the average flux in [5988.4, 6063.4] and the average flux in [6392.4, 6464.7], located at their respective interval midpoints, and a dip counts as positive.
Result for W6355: 1.5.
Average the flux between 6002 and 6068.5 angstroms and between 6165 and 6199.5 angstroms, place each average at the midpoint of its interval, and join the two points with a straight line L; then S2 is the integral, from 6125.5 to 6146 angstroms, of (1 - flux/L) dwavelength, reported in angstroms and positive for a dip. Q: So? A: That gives 0.61 angstroms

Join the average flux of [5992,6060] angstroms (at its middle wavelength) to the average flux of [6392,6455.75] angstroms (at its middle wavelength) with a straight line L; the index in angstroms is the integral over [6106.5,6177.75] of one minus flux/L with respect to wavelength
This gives 1.6 angstroms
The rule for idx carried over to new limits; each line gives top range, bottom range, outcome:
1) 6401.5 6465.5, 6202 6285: 1.13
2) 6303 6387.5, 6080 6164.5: 1.06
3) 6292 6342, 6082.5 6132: 1.07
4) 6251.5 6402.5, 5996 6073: 1.05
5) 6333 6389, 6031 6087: 1.06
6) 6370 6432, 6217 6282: 1.11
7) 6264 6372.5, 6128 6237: 1.04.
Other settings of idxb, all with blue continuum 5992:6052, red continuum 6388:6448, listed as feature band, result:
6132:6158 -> 0.4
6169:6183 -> 0.9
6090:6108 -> 0.5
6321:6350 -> -0.2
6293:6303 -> 0.1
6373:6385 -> -0.4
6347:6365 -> 0.0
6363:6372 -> 0.6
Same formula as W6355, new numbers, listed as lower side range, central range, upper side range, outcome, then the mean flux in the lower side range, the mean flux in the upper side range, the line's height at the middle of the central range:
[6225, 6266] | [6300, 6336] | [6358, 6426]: -2.2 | 11.6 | 12.3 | 12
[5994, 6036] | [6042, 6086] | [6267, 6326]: 0.0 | 13.1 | 12.4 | 13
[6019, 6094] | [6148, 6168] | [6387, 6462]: 0.2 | 13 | 12.6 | 12.9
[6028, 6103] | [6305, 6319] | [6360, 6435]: 0.0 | 12.9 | 12.3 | 12.5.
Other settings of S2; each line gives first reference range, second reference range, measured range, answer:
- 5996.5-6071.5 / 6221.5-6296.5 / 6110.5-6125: -0.3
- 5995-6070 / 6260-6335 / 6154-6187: 0.6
